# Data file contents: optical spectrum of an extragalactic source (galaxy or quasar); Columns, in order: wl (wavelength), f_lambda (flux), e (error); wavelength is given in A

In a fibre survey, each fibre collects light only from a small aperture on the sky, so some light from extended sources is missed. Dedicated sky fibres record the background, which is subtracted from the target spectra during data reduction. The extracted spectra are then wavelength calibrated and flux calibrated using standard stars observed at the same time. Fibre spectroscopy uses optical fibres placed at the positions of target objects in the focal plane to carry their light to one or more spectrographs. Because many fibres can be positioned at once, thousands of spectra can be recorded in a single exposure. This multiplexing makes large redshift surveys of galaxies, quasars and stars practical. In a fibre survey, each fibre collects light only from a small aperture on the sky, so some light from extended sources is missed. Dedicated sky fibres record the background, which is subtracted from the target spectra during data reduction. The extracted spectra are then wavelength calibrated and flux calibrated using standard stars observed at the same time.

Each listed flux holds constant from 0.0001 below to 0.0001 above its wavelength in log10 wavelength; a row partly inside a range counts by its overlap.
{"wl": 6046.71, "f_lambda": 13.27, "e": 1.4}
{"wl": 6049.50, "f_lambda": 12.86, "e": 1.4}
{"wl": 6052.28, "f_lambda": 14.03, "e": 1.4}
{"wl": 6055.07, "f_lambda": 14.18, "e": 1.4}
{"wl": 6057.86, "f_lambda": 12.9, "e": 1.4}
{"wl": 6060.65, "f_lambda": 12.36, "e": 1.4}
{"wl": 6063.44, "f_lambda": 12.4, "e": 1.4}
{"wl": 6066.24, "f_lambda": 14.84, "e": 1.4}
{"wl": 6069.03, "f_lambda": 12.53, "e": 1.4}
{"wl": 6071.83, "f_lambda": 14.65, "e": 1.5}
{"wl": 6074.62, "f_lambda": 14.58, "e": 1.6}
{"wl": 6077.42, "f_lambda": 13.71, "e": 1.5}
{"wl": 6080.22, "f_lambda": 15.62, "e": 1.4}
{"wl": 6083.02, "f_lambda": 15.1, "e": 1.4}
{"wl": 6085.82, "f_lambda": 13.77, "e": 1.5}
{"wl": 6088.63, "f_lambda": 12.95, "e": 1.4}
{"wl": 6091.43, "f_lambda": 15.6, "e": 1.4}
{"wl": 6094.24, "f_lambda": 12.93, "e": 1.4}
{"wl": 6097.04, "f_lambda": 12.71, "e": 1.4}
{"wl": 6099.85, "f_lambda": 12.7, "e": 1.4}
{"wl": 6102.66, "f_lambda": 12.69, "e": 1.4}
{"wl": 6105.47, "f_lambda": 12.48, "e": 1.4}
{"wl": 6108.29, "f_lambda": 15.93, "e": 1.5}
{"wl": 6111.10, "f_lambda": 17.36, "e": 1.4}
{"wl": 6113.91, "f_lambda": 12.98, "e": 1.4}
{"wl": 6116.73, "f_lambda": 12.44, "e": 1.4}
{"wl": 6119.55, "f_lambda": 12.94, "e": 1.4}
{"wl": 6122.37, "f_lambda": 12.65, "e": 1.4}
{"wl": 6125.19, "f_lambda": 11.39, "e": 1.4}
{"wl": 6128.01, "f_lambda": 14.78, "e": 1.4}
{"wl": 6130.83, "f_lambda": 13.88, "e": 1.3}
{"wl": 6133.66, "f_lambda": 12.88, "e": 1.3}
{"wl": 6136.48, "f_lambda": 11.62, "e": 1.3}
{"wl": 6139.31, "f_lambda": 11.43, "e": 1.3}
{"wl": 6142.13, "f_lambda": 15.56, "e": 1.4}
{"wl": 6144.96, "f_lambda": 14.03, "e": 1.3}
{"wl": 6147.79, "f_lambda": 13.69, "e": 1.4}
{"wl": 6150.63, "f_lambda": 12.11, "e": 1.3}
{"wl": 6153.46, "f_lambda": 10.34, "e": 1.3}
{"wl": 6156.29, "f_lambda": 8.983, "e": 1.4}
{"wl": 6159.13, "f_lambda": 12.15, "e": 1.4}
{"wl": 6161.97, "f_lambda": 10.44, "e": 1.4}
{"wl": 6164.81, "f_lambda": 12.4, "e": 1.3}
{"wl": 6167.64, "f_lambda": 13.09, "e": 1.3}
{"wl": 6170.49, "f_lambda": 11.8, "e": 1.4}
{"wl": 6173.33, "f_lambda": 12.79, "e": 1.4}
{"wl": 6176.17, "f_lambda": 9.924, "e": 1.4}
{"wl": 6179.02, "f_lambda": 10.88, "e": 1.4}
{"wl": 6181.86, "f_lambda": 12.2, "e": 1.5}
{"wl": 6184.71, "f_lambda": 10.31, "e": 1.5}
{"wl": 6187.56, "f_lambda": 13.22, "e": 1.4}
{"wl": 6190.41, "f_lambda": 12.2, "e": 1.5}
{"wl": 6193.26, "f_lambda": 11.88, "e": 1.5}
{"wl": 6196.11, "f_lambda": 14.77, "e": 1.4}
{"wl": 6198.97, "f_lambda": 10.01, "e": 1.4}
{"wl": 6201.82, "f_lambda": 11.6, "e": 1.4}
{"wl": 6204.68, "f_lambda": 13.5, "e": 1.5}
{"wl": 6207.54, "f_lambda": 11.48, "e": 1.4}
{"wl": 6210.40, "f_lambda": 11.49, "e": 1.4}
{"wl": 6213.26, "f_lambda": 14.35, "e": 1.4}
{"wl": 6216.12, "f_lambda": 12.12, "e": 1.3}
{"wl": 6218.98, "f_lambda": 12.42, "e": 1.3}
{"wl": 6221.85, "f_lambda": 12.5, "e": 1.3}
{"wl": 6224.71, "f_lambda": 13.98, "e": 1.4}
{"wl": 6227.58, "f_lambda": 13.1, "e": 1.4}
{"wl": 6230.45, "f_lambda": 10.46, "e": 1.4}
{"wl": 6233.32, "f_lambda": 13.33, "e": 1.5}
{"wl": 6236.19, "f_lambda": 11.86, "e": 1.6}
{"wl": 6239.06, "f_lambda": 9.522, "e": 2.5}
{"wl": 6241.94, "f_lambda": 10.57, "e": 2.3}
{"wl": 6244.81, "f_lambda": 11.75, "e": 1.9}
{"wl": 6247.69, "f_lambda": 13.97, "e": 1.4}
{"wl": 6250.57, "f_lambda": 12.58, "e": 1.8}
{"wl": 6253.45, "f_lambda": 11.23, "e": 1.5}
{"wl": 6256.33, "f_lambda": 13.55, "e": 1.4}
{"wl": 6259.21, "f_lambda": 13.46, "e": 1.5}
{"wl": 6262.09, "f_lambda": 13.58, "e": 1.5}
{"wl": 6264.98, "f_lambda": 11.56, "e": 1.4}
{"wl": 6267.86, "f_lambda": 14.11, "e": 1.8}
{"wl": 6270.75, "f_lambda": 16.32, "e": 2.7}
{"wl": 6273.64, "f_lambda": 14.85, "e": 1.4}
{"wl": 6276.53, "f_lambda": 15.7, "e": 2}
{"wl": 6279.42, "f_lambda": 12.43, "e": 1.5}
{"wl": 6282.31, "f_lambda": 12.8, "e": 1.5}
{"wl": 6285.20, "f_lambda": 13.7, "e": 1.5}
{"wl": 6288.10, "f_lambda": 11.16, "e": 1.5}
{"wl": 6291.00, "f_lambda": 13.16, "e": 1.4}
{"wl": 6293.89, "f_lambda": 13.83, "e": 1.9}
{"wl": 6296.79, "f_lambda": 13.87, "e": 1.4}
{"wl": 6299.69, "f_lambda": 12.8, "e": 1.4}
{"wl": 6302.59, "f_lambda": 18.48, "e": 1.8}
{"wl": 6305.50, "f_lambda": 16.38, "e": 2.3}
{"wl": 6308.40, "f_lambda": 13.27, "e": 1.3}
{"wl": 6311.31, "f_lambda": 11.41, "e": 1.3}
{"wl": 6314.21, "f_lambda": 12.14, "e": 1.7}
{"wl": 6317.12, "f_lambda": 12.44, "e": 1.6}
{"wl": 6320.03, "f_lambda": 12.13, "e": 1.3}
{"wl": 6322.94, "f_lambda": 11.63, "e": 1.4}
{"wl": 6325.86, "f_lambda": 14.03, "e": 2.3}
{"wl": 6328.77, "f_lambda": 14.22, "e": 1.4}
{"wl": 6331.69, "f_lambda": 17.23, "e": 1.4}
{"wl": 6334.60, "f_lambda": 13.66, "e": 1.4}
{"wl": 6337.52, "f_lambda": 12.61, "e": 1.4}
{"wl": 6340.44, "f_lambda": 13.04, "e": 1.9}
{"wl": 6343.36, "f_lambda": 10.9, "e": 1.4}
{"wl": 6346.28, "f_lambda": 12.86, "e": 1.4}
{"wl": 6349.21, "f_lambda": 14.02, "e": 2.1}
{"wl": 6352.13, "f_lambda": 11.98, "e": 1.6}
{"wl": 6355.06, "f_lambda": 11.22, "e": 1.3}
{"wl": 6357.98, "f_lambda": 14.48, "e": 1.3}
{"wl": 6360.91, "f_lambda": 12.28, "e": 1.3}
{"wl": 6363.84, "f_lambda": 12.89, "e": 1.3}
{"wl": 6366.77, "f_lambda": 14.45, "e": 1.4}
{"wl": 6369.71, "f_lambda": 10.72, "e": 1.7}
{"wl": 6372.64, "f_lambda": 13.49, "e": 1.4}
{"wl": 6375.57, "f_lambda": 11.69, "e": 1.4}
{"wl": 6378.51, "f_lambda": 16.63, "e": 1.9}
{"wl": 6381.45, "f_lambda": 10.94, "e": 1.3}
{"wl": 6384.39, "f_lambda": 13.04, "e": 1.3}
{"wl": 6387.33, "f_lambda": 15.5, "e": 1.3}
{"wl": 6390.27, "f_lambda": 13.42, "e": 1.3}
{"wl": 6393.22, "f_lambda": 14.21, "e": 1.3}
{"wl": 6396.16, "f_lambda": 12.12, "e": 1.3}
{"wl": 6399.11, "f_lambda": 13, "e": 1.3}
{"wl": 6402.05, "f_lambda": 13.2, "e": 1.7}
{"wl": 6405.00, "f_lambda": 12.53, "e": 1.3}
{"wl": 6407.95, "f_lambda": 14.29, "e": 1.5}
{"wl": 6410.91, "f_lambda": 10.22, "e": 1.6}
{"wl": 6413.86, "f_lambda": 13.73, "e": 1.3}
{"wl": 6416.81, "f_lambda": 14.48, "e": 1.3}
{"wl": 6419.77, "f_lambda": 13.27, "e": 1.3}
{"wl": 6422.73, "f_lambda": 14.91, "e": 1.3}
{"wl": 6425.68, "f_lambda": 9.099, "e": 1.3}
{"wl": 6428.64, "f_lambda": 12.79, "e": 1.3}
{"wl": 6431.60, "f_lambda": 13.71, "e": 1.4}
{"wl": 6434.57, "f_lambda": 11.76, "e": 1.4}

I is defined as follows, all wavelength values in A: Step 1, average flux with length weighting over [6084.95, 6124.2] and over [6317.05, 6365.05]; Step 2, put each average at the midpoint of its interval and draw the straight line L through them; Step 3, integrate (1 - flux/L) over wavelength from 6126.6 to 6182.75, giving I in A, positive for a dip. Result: 5.02 A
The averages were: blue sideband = 13.6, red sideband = 13.1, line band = 12.2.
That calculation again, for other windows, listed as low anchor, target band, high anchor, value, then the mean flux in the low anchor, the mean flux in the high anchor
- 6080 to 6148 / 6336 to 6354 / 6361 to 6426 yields 0.9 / 13.6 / 13.1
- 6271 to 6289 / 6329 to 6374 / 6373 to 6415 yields 1.0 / 13.7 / 13.2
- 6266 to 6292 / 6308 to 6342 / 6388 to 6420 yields 1.0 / 13.8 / 13.2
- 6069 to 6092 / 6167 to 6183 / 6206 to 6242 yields 1.5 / 14.3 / 12.2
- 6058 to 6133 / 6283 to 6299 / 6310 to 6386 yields 0.0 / 13.7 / 12.9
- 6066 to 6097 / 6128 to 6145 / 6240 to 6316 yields 0.8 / 14.1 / 13.4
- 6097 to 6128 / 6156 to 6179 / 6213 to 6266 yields 2.5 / 13.4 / 12.4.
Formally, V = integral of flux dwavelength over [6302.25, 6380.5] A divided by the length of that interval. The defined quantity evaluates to 13.3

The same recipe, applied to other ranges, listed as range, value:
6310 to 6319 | 12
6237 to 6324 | 13.1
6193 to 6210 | 12.2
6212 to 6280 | 12.9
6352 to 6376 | 12.7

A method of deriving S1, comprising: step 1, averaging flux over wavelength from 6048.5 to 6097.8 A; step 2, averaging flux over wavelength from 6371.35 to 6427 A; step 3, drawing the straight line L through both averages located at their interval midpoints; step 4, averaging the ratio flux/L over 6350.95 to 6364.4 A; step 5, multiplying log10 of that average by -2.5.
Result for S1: 0.057 mag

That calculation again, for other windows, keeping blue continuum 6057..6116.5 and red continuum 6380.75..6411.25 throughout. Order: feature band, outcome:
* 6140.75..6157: 0.09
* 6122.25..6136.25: 0.06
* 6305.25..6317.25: 0.03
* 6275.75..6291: 0.03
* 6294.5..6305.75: -0.14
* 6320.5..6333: -0.06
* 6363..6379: 0.00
